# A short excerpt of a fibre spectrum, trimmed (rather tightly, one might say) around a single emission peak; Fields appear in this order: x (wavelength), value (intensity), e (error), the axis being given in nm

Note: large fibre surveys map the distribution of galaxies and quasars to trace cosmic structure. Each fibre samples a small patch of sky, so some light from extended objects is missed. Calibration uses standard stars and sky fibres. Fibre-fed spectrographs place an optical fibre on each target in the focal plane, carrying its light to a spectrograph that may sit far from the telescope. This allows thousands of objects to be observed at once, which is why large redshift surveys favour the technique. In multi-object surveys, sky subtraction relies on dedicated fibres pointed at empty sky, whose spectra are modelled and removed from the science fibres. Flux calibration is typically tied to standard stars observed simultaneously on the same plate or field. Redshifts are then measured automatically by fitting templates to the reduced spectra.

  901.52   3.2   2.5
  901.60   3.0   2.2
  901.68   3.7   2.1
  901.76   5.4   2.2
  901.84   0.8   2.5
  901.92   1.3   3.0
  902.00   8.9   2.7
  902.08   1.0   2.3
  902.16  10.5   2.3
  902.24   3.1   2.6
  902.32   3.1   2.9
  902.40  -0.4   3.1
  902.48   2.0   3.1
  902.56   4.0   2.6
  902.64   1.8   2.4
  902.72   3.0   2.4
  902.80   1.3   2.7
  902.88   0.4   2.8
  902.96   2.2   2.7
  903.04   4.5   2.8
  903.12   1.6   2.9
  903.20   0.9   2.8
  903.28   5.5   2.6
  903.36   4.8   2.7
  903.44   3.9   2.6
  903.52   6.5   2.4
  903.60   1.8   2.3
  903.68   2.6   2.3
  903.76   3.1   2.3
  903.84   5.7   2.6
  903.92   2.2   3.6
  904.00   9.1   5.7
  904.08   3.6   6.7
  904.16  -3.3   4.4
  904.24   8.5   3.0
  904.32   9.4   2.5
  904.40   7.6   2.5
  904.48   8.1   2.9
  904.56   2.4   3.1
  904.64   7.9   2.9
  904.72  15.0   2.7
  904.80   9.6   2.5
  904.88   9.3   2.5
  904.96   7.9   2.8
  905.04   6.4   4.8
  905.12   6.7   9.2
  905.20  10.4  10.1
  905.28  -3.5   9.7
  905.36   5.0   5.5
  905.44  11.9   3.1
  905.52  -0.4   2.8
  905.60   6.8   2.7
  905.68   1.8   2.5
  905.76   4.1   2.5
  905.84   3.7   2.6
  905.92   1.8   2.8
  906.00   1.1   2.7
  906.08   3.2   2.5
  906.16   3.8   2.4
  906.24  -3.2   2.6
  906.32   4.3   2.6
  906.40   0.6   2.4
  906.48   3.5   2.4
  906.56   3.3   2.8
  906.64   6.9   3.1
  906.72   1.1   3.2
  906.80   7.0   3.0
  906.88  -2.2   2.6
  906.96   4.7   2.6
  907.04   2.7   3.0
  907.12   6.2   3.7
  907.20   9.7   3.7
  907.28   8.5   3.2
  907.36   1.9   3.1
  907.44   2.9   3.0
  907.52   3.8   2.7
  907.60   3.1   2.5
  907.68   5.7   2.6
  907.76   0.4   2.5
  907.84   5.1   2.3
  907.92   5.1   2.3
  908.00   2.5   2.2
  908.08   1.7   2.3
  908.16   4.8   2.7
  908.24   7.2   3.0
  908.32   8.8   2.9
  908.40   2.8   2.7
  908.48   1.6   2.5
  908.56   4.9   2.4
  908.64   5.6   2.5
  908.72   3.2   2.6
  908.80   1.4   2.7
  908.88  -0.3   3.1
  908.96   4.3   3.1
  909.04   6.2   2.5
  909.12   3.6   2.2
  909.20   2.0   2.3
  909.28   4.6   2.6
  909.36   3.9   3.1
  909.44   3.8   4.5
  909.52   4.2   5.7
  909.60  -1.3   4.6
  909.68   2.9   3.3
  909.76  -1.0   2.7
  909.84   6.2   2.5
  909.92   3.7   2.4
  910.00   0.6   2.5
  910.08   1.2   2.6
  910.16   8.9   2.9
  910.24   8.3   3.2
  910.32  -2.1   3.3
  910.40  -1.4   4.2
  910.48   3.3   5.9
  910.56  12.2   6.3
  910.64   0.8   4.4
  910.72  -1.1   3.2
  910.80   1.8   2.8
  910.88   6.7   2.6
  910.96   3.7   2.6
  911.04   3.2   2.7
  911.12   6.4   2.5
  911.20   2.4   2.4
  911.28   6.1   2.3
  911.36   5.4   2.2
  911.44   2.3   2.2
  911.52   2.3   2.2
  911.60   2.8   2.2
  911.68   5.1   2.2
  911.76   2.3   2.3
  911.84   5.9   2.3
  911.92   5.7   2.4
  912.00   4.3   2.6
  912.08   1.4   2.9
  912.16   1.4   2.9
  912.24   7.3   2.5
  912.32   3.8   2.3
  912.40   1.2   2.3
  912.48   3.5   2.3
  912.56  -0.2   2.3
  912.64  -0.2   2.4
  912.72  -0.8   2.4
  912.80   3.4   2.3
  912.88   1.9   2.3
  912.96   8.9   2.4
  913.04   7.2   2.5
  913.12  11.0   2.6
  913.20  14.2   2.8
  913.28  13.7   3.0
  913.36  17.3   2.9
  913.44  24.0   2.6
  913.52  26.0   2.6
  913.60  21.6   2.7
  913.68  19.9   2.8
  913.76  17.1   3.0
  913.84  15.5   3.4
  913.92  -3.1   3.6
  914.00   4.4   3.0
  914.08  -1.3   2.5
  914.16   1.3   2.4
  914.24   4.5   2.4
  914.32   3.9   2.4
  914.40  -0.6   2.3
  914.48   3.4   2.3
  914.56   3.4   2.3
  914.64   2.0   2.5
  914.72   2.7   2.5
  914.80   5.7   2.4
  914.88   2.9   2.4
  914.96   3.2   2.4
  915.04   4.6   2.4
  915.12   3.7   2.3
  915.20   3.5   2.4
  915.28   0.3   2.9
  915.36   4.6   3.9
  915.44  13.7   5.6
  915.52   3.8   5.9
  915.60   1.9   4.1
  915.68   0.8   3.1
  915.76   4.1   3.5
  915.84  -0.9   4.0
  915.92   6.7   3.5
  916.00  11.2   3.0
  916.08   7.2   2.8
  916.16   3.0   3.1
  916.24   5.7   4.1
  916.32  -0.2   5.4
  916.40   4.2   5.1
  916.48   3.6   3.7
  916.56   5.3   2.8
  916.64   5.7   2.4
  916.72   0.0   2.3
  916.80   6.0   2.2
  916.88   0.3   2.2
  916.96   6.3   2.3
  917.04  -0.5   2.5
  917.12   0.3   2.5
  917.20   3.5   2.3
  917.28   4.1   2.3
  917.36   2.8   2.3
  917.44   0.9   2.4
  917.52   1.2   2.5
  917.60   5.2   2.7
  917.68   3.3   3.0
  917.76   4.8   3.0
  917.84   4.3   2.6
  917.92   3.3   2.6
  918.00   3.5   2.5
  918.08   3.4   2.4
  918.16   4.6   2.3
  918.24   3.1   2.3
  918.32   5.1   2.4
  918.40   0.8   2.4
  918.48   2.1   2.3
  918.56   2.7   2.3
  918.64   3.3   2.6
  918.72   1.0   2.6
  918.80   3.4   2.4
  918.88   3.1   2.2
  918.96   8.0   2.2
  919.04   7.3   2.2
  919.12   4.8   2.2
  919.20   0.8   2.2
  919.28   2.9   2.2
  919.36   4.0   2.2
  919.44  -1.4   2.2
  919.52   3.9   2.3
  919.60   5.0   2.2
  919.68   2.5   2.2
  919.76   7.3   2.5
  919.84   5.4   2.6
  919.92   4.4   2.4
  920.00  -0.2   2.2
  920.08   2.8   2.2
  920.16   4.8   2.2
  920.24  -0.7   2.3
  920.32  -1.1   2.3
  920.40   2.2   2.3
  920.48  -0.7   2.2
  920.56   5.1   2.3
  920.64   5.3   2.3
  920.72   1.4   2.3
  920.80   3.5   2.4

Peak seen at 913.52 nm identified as [O III] 5007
